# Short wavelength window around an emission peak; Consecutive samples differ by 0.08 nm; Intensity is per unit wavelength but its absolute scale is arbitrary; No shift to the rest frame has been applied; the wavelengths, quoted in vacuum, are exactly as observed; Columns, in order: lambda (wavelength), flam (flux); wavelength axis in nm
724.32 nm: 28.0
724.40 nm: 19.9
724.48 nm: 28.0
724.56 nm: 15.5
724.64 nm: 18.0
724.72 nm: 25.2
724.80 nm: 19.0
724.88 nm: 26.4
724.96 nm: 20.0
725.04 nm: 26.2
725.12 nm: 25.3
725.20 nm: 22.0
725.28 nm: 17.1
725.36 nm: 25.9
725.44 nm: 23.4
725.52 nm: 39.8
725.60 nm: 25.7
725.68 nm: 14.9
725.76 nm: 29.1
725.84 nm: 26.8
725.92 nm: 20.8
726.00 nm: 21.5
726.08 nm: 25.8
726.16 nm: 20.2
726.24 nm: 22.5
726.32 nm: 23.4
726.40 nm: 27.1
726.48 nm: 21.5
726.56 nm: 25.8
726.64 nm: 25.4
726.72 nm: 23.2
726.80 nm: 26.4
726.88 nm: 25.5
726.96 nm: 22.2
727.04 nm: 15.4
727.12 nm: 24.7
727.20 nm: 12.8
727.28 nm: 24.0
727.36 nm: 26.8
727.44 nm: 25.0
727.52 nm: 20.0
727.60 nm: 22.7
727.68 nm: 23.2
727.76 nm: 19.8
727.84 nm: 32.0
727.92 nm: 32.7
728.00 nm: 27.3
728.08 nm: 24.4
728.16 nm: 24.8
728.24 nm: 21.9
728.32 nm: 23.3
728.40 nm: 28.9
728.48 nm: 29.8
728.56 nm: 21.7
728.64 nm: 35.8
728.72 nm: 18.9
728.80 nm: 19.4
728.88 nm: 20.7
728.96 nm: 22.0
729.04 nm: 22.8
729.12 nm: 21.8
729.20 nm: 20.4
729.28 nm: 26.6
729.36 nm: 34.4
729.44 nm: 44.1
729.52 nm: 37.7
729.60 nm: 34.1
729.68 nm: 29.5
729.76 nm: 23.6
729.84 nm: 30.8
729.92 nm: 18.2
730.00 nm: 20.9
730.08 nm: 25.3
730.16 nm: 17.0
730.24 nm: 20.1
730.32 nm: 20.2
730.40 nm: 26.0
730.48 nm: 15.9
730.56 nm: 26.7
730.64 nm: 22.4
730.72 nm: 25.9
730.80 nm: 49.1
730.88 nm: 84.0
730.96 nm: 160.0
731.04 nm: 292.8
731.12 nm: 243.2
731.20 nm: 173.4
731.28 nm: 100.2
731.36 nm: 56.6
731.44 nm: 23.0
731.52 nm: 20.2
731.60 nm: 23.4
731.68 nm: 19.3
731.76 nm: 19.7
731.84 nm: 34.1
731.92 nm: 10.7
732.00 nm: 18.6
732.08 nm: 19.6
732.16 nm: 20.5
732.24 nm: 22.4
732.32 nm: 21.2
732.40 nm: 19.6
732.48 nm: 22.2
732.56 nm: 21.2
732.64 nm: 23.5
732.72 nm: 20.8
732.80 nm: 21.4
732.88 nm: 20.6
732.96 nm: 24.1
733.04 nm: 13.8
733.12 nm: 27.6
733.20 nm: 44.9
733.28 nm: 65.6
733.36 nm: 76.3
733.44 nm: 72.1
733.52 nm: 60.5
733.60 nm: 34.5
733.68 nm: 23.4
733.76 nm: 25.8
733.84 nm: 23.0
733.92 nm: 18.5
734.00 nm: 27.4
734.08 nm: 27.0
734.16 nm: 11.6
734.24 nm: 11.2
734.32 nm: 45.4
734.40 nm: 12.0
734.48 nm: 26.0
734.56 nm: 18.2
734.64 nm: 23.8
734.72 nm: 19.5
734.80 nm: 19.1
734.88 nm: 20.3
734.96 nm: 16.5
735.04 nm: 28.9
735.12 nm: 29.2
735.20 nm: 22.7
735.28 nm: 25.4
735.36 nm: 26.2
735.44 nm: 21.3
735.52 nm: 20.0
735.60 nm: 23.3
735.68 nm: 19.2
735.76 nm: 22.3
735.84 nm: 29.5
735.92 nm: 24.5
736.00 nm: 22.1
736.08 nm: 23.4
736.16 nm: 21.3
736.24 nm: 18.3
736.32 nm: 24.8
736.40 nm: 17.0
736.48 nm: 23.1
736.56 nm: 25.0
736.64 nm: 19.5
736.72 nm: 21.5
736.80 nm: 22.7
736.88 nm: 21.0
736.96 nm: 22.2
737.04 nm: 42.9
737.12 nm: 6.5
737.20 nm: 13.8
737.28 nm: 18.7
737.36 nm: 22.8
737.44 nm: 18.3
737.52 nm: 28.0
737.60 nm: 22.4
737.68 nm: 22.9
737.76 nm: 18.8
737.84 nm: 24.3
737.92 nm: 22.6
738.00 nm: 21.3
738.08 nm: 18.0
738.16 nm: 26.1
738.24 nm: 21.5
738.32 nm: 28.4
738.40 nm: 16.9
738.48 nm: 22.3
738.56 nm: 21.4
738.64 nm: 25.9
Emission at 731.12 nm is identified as H-alpha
